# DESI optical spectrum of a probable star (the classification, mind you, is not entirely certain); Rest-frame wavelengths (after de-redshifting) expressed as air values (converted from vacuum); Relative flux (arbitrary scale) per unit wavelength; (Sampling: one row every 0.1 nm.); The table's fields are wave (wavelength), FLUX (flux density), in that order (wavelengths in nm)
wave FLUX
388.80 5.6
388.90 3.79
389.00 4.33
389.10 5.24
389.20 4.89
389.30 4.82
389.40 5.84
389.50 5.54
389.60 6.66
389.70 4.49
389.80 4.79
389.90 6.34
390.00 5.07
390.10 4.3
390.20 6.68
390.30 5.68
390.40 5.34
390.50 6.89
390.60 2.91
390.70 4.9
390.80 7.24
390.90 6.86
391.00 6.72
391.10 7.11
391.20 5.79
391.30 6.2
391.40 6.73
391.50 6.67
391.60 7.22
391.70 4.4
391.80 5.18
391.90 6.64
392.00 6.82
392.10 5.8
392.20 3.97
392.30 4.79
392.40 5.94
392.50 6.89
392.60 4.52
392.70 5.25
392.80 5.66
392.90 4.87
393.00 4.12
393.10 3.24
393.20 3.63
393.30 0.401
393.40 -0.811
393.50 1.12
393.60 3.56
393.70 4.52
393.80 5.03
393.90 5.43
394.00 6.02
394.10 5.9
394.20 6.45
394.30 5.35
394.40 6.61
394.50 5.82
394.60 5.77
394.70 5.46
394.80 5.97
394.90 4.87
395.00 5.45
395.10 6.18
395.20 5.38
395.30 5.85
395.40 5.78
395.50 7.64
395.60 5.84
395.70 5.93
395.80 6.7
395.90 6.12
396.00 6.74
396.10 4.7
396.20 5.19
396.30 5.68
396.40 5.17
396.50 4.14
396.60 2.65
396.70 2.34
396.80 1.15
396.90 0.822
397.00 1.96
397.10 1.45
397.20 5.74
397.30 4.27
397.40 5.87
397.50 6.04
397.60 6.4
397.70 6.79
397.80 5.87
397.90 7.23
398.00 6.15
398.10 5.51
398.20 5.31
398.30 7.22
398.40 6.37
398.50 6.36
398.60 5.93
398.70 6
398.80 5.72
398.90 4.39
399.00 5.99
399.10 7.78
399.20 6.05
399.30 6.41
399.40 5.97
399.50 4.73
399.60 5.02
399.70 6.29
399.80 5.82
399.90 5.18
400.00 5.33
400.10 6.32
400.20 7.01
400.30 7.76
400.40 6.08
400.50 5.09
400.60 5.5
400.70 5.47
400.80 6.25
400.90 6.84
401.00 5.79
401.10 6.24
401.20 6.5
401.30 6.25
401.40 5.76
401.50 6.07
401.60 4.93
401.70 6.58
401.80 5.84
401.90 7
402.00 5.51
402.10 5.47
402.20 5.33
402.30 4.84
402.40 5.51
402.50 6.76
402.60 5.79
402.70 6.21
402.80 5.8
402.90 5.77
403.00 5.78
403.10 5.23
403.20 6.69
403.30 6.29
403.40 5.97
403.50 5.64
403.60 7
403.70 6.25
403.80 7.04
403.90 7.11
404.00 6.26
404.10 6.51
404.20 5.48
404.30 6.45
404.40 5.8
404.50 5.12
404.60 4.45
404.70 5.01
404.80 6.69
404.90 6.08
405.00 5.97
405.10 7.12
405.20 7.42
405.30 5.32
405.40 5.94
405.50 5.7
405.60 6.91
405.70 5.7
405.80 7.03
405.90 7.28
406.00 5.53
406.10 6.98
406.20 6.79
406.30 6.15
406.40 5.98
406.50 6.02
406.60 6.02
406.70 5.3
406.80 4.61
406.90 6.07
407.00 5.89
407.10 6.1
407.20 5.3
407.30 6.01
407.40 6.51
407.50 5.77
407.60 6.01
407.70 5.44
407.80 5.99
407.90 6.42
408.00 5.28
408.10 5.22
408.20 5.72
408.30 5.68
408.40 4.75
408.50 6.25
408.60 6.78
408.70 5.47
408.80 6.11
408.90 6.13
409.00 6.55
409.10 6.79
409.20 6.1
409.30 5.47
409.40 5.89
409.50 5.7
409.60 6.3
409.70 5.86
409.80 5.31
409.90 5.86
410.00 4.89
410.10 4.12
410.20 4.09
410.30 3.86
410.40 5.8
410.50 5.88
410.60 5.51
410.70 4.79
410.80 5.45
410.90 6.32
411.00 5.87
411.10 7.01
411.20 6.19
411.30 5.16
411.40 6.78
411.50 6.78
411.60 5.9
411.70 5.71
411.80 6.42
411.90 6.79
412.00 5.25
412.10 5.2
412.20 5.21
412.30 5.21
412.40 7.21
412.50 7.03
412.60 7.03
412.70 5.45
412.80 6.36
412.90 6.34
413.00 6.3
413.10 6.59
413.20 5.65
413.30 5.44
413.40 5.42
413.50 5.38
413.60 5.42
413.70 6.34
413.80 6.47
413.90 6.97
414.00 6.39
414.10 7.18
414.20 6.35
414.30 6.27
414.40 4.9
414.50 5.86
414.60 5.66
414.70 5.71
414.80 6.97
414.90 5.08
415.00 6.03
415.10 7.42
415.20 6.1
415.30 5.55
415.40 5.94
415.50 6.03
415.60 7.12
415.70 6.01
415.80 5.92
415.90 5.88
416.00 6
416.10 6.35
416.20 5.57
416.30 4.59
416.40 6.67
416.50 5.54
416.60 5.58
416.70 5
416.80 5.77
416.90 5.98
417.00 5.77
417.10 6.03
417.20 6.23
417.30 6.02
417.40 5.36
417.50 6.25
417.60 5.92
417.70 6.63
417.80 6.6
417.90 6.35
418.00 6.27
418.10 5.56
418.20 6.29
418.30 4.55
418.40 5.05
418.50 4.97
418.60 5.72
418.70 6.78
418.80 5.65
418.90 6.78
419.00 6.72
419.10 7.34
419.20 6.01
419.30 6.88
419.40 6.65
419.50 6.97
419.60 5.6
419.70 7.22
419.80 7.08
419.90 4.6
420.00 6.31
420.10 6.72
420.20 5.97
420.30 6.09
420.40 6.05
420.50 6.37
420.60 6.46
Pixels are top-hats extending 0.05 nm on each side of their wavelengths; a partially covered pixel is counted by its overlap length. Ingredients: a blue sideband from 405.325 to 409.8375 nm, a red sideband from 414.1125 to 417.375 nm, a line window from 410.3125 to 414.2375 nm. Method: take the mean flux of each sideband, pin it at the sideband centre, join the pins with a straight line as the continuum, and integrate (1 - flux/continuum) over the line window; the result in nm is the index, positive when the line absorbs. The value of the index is -0.06 nm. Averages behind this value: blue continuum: 5.97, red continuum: 5.94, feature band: 6.04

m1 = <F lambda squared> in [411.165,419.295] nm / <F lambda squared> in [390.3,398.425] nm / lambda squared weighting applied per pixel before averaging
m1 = 1.3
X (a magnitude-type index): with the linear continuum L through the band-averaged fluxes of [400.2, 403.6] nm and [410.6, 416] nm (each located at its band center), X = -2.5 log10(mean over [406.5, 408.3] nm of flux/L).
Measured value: 0.05 mag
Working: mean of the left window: 5.99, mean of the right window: 6.07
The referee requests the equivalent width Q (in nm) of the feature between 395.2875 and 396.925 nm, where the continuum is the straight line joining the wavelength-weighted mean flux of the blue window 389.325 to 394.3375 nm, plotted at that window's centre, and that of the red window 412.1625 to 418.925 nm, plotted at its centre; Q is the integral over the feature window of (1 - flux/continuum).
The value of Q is 0.141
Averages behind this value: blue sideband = 5.21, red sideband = 6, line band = 4.89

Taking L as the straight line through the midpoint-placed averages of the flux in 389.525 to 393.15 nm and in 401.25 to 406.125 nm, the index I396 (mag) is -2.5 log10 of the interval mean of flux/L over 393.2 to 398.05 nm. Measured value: 0.18 mag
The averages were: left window 5.63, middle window 4.88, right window 6.06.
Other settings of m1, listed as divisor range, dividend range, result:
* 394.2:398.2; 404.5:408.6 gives 1.20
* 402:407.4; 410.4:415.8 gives 1.05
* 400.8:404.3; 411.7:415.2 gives 1.06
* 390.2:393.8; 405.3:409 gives 1.27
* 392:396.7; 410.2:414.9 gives 1.30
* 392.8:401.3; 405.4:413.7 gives 1.18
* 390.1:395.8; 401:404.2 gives 1.18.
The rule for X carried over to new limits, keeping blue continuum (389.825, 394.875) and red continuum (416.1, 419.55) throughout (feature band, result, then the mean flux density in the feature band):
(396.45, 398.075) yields 0.24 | 4.32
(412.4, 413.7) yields -0.04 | 6.09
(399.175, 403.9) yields -0.09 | 5.99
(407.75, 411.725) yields 0.00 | 5.74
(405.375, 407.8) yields -0.07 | 6.04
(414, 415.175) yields -0.04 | 6.14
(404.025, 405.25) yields -0.07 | 6.01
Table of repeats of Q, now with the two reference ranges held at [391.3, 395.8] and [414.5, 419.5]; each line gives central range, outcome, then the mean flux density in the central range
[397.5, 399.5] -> -0.28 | 6.14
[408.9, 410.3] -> 0.05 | 5.57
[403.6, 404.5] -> -0.12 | 6.33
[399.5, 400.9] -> -0.12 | 5.92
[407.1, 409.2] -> -0.07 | 5.92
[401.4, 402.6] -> -0.07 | 5.8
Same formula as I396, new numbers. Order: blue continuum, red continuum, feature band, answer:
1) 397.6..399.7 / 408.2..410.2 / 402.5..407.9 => -0.04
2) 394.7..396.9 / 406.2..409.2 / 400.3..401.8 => -0.10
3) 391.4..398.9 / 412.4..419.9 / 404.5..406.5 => -0.11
